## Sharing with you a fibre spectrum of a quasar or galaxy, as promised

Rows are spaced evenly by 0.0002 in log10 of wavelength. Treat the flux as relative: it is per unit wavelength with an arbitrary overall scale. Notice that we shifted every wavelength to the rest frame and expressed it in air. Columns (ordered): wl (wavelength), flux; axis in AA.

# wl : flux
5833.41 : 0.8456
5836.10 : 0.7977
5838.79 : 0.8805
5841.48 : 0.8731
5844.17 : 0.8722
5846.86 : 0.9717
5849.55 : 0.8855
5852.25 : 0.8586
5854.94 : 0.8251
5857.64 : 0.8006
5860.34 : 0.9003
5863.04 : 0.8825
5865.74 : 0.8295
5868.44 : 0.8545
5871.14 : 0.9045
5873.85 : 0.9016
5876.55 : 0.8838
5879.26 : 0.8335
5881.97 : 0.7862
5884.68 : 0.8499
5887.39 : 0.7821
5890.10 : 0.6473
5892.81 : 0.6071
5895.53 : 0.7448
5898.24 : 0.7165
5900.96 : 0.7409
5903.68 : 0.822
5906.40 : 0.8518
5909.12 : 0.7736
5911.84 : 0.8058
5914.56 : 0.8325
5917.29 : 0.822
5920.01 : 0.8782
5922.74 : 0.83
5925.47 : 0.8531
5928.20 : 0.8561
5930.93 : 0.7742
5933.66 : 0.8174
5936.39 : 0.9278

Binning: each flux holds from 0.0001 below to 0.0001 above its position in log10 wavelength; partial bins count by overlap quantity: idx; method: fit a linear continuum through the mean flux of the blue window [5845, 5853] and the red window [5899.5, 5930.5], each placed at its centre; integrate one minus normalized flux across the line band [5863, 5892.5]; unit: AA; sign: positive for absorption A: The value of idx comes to 1.64 AA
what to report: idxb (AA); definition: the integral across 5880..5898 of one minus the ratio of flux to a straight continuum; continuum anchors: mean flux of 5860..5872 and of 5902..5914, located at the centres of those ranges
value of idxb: 2.2 AA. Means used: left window 0.871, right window 0.813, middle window 0.738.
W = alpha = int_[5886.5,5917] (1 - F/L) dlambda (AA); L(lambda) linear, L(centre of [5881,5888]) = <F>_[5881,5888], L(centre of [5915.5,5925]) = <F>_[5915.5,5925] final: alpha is 2.5 AA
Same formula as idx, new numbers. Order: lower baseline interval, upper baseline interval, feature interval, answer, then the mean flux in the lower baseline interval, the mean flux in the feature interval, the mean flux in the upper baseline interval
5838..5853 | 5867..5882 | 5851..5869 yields 0.6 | 0.892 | 0.85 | 0.867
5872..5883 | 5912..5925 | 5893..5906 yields 1.5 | 0.855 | 0.749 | 0.838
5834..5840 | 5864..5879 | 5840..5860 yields -0.5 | 0.838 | 0.871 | 0.872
